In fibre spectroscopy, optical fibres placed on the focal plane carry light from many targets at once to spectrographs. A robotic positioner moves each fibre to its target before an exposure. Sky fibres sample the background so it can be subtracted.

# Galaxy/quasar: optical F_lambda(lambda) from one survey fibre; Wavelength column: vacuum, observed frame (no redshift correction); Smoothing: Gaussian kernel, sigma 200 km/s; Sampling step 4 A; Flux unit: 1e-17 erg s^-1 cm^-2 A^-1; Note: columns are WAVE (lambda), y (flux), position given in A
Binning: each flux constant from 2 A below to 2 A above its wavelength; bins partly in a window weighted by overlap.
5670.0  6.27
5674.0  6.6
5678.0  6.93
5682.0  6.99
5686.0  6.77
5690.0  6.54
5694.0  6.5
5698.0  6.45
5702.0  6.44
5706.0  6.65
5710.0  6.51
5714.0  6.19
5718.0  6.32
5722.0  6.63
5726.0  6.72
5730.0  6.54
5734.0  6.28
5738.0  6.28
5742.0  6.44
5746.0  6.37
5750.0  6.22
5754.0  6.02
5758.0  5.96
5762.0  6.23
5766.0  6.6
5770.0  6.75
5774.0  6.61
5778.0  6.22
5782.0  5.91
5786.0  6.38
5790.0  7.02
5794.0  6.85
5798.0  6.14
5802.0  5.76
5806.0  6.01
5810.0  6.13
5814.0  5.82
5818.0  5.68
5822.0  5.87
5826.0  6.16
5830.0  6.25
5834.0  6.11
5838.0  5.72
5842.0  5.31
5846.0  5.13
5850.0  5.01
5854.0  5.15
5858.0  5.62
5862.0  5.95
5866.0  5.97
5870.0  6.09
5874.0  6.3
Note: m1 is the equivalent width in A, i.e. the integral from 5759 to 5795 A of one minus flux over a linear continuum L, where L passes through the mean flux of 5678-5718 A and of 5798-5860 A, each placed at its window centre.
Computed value -2.5 A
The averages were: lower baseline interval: 6.57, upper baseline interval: 5.73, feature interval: 6.48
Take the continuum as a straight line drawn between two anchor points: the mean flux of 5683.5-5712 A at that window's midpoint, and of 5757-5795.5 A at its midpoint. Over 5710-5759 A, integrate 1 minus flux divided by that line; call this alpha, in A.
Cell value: 1.3 A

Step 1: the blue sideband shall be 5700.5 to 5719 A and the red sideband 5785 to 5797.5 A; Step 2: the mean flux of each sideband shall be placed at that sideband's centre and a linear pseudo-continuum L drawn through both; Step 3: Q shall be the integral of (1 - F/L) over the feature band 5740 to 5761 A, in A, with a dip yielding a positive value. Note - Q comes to 1.16 A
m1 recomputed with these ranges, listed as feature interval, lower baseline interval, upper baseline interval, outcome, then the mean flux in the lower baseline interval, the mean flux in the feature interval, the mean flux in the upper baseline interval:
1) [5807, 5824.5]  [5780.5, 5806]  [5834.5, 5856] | 0.0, 6.33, 5.89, 5.32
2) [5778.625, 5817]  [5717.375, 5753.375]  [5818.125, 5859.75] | -1.7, 6.41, 6.21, 5.64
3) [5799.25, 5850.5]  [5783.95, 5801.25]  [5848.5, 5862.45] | 1.3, 6.53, 5.79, 5.39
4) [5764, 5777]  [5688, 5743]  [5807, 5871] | -1.0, 6.46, 6.62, 5.75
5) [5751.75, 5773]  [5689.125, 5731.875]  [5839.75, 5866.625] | -0.8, 6.5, 6.32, 5.42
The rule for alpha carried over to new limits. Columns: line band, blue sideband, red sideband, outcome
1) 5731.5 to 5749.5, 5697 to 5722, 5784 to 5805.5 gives 0.25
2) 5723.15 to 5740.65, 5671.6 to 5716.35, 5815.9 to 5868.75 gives -0.27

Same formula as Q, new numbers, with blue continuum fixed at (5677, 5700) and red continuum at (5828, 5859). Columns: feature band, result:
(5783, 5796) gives -1.6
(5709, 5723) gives 0.2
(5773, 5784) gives -0.4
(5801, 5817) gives -0.4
